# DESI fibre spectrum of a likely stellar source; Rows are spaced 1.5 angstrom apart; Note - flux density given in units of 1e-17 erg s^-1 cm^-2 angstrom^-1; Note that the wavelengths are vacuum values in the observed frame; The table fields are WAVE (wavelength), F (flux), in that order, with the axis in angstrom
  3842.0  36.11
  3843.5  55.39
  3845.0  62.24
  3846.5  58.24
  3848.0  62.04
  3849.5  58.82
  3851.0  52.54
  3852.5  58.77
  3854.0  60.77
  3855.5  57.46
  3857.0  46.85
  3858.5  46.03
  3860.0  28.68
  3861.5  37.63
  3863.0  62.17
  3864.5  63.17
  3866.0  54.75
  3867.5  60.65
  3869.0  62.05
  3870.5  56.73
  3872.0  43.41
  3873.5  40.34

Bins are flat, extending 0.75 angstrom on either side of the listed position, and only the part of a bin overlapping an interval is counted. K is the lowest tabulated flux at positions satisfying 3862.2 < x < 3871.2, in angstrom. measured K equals 54.75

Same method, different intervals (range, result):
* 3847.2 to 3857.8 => 46.85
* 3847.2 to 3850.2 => 58.82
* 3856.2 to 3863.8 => 28.68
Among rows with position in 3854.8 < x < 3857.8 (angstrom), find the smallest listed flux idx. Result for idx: 46.85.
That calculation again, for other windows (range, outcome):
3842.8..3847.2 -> 55.39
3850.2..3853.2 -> 52.54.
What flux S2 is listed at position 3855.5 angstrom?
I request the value 57.46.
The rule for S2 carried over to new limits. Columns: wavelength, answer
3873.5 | 40.34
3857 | 46.85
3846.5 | 58.24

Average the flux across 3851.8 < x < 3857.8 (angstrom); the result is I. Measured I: 55.9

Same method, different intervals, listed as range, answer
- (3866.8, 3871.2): 59.8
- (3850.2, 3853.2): 55.7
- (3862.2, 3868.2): 60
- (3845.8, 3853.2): 58.1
